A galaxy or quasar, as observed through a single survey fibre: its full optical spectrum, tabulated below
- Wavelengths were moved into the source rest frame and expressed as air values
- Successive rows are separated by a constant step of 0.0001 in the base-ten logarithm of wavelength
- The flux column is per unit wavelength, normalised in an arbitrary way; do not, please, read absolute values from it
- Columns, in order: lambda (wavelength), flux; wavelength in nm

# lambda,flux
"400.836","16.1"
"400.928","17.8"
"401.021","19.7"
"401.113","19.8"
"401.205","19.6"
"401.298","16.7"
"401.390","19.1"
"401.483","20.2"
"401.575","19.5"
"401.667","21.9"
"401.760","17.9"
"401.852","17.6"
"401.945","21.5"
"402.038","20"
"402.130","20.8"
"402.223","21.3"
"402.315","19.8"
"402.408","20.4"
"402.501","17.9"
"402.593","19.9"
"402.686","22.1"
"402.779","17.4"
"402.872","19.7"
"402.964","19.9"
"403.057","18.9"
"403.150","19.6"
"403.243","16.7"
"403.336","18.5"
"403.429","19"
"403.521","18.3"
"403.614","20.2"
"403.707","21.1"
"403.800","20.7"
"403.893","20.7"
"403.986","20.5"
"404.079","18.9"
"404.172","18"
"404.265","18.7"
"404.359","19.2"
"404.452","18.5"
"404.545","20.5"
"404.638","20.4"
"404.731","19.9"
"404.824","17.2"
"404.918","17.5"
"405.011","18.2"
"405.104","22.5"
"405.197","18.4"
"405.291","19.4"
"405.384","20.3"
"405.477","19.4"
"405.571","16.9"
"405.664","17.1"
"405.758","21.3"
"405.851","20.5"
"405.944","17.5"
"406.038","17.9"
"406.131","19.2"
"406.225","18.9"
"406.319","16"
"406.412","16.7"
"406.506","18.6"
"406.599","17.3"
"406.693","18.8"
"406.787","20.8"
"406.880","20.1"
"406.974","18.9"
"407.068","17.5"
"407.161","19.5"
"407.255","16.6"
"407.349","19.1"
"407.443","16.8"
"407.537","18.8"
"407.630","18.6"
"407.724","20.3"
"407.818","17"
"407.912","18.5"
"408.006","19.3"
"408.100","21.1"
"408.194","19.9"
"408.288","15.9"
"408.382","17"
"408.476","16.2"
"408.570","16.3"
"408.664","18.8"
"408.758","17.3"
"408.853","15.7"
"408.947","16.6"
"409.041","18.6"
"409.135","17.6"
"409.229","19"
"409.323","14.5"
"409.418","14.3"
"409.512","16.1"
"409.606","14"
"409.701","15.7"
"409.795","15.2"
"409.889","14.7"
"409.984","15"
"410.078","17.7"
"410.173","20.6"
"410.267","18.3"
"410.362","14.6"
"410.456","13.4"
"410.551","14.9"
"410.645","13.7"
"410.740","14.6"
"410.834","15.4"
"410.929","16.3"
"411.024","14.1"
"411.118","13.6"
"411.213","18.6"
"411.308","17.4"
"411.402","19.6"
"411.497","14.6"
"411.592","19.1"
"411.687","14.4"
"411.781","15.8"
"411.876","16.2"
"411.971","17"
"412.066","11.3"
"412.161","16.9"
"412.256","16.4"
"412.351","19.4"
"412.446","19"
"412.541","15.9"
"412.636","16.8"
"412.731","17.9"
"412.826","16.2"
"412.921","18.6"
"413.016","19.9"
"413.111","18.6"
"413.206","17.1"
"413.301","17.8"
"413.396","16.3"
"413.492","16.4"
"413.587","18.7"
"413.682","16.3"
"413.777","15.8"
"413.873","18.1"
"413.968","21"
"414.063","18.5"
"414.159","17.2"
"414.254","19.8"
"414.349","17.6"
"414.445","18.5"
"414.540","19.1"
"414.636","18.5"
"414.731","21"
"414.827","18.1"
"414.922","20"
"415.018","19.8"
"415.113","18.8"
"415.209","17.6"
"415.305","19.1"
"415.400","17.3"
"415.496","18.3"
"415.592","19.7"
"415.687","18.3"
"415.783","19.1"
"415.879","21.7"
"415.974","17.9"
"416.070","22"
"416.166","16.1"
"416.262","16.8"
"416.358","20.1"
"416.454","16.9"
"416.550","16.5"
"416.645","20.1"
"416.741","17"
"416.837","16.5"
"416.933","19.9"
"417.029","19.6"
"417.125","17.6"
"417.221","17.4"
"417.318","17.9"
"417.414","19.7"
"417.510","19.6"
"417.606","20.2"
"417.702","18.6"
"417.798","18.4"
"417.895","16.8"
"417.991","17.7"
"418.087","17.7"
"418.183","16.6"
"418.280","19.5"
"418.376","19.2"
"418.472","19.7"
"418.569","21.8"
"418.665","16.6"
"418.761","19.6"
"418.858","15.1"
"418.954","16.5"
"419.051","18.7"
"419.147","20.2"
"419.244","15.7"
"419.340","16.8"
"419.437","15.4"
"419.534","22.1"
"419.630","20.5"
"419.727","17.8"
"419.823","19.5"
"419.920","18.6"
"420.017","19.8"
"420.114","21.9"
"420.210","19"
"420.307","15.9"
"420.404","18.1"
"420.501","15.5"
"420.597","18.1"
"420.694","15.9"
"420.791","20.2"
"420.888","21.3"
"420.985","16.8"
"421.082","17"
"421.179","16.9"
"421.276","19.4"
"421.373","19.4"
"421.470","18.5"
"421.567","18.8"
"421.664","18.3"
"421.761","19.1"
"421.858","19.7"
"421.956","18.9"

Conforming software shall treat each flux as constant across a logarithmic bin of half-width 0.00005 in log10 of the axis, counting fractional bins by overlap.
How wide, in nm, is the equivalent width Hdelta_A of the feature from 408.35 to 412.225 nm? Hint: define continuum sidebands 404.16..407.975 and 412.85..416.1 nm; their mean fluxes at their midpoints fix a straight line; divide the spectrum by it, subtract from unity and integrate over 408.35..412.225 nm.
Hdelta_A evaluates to 0.53 nm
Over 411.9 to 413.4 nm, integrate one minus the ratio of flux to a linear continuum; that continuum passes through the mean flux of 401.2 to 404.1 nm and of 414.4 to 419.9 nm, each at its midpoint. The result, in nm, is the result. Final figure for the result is 0.13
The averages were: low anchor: 19.6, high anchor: 18.5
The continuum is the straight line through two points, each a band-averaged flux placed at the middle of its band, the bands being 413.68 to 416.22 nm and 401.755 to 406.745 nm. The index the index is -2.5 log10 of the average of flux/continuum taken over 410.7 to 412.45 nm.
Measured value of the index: 0.16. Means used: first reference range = 19.2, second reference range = 18.7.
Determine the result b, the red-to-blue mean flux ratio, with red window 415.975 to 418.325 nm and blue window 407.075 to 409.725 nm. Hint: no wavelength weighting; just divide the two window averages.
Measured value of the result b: 1.0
